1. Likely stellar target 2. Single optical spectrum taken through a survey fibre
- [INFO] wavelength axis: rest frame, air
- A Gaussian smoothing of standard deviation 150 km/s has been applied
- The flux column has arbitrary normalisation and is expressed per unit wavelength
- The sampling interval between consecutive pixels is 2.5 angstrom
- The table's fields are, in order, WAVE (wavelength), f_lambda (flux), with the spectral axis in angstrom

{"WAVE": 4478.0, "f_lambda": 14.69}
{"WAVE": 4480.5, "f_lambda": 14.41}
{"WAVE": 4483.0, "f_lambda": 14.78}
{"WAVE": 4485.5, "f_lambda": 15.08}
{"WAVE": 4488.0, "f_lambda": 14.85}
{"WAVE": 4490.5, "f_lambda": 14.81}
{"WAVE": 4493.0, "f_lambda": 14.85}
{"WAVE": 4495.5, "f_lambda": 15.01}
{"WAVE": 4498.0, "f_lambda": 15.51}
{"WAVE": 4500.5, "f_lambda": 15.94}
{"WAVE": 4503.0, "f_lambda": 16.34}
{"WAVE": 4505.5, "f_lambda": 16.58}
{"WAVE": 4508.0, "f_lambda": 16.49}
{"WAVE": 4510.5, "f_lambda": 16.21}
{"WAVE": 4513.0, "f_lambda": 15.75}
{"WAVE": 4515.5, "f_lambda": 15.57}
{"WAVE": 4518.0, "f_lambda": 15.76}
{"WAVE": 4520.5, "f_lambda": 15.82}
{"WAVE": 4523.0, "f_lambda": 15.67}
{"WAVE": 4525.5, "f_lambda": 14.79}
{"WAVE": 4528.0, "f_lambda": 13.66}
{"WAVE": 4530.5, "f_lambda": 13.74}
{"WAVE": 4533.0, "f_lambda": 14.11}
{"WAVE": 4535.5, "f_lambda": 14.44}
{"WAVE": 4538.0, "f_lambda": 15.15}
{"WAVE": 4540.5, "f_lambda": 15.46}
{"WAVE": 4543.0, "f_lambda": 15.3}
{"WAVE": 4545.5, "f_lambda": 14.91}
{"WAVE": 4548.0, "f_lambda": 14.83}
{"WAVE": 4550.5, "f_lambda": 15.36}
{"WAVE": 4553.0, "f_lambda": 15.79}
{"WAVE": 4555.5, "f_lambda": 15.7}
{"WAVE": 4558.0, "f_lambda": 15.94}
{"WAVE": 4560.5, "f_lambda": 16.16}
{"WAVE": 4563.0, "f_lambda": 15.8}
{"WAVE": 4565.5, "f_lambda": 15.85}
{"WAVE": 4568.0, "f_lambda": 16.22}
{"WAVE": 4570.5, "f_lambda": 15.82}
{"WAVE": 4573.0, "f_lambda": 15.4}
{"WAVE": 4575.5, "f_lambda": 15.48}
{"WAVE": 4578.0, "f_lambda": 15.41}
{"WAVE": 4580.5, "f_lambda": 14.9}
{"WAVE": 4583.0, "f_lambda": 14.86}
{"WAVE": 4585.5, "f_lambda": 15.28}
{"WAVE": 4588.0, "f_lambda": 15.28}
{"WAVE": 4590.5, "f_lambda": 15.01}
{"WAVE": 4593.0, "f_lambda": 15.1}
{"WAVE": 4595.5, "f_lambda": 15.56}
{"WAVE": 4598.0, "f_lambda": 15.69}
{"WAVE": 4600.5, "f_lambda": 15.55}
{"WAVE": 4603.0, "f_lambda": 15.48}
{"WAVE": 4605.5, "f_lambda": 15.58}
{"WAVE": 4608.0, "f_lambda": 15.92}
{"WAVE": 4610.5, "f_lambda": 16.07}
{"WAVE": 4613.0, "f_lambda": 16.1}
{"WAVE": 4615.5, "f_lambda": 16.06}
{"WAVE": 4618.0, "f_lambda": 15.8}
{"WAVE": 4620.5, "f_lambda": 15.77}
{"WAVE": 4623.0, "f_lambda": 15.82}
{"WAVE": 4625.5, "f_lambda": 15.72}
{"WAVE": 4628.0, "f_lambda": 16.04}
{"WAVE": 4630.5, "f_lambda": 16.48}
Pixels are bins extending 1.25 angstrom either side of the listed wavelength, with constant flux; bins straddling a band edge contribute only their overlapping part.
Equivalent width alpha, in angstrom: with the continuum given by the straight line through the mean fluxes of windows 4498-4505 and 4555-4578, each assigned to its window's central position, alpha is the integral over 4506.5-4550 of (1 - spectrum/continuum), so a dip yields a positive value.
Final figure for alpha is 2.2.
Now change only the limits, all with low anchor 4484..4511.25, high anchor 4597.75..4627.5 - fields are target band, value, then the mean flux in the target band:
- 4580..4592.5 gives 0.5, 15.1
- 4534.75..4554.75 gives 0.6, 15.2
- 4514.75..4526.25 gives 0.1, 15.6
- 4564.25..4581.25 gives 0.1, 15.6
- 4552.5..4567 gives -0.2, 15.9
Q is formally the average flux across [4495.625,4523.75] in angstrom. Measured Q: 15.9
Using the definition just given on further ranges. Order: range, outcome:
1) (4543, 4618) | 15.6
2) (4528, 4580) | 15.3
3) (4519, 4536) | 14.6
